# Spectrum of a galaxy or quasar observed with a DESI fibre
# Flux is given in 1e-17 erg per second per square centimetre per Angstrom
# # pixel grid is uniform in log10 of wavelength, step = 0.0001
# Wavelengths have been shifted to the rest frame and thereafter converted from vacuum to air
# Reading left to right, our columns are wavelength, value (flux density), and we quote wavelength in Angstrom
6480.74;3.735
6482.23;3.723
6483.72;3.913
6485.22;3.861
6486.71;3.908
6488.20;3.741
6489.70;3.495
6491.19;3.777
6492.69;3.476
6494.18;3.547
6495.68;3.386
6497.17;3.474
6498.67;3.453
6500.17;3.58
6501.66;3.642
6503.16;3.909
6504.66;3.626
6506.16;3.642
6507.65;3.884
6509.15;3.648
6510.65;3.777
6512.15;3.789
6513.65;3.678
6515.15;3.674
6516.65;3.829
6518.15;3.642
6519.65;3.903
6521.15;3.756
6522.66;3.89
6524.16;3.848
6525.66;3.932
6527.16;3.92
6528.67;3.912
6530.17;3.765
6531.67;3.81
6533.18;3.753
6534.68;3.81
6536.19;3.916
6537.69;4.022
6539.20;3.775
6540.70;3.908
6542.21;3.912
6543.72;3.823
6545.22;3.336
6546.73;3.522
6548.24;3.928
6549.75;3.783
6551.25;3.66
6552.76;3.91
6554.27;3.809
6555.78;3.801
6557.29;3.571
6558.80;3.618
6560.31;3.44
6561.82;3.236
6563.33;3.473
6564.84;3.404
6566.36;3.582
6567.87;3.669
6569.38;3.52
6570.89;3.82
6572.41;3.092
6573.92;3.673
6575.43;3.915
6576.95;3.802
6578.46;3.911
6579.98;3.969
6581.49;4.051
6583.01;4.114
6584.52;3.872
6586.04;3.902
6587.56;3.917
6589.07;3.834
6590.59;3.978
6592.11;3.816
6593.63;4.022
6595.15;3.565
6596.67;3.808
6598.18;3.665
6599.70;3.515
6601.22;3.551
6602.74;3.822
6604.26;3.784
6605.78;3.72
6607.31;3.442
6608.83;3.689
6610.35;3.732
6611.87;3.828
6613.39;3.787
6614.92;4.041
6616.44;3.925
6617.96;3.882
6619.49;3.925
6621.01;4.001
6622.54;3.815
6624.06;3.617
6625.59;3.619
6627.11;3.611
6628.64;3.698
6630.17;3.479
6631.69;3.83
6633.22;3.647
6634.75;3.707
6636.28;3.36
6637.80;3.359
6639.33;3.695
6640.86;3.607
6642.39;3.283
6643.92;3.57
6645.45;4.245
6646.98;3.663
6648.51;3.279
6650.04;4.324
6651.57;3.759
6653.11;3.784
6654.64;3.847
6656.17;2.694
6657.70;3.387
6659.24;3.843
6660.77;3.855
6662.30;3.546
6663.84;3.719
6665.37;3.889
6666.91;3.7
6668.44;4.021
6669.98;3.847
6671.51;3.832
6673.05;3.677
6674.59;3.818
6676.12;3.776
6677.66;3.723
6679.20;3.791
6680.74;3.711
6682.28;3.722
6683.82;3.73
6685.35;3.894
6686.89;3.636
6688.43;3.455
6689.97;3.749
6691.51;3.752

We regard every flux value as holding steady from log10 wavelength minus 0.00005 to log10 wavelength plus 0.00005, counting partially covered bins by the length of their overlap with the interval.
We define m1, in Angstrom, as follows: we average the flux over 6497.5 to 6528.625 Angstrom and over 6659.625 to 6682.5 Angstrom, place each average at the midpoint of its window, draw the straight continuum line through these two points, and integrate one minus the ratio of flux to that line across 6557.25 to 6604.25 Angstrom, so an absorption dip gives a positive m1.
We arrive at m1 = 0.56 Angstrom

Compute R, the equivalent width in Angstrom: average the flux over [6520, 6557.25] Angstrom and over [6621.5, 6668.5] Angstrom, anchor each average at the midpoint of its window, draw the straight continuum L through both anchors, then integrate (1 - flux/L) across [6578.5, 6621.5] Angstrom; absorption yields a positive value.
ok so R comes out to -1.23 Angstrom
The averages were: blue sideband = 3.81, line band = 3.83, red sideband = 3.66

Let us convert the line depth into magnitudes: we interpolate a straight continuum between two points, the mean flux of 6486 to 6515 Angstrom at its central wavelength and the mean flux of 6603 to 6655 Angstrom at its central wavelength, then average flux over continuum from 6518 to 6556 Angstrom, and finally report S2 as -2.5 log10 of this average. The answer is -0.040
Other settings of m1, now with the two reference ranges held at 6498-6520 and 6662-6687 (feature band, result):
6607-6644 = 0.63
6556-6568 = 0.73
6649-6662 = 0.32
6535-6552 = -0.27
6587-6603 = -0.11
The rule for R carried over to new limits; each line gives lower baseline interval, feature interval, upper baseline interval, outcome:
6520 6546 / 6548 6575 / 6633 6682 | 1.3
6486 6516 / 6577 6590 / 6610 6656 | -0.9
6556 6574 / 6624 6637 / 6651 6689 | 0.0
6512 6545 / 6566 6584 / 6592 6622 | 0.1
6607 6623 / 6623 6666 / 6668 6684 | 1.9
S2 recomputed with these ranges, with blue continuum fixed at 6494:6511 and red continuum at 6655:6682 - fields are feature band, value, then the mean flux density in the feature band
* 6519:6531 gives -0.07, 3.87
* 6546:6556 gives -0.04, 3.77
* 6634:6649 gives 0.03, 3.58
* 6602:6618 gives -0.03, 3.78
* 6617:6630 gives -0.02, 3.76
